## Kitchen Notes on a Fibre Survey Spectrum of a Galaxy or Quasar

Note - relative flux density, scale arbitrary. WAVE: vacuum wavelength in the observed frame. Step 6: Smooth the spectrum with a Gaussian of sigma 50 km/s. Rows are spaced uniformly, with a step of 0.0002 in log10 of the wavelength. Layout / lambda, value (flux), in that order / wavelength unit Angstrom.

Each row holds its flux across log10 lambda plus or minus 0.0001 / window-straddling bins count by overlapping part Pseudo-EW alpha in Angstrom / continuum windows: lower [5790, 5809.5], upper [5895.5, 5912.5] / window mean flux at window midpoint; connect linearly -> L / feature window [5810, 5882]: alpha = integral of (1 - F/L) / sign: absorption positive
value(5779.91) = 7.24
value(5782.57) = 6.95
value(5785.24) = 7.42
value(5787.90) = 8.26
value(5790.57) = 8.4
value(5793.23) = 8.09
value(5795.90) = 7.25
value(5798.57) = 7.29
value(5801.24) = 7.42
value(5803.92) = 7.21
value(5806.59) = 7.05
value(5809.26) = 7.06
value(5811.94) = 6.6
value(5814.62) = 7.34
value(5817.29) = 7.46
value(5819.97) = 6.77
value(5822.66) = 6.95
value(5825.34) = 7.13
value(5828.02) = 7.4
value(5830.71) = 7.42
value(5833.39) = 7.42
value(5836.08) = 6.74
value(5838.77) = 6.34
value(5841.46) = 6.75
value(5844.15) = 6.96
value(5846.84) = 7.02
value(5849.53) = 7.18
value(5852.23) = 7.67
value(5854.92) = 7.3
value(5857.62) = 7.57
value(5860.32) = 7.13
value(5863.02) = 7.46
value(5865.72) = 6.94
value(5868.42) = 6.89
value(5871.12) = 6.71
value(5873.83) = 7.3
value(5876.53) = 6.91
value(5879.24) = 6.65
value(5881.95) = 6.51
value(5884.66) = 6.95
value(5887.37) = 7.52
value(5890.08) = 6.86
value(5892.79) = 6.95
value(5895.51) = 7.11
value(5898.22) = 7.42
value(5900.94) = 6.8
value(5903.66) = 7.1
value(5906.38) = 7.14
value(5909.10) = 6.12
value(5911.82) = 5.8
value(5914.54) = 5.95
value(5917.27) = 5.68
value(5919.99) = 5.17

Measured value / 1.0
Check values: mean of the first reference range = 7.46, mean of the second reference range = 6.8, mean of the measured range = 7.07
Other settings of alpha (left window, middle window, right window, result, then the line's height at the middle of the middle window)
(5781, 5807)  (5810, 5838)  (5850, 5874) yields 1.1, 7.4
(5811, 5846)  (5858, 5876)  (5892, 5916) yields -0.6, 6.86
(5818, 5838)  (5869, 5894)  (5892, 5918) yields -0.6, 6.77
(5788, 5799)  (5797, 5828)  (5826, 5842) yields 1.4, 7.47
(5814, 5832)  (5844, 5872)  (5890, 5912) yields -0.5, 7.05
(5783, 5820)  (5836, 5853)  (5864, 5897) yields 0.5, 7.16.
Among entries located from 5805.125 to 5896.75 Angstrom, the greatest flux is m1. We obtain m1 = 7.67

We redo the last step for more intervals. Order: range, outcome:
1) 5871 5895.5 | 7.52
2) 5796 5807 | 7.42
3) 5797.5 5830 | 7.46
